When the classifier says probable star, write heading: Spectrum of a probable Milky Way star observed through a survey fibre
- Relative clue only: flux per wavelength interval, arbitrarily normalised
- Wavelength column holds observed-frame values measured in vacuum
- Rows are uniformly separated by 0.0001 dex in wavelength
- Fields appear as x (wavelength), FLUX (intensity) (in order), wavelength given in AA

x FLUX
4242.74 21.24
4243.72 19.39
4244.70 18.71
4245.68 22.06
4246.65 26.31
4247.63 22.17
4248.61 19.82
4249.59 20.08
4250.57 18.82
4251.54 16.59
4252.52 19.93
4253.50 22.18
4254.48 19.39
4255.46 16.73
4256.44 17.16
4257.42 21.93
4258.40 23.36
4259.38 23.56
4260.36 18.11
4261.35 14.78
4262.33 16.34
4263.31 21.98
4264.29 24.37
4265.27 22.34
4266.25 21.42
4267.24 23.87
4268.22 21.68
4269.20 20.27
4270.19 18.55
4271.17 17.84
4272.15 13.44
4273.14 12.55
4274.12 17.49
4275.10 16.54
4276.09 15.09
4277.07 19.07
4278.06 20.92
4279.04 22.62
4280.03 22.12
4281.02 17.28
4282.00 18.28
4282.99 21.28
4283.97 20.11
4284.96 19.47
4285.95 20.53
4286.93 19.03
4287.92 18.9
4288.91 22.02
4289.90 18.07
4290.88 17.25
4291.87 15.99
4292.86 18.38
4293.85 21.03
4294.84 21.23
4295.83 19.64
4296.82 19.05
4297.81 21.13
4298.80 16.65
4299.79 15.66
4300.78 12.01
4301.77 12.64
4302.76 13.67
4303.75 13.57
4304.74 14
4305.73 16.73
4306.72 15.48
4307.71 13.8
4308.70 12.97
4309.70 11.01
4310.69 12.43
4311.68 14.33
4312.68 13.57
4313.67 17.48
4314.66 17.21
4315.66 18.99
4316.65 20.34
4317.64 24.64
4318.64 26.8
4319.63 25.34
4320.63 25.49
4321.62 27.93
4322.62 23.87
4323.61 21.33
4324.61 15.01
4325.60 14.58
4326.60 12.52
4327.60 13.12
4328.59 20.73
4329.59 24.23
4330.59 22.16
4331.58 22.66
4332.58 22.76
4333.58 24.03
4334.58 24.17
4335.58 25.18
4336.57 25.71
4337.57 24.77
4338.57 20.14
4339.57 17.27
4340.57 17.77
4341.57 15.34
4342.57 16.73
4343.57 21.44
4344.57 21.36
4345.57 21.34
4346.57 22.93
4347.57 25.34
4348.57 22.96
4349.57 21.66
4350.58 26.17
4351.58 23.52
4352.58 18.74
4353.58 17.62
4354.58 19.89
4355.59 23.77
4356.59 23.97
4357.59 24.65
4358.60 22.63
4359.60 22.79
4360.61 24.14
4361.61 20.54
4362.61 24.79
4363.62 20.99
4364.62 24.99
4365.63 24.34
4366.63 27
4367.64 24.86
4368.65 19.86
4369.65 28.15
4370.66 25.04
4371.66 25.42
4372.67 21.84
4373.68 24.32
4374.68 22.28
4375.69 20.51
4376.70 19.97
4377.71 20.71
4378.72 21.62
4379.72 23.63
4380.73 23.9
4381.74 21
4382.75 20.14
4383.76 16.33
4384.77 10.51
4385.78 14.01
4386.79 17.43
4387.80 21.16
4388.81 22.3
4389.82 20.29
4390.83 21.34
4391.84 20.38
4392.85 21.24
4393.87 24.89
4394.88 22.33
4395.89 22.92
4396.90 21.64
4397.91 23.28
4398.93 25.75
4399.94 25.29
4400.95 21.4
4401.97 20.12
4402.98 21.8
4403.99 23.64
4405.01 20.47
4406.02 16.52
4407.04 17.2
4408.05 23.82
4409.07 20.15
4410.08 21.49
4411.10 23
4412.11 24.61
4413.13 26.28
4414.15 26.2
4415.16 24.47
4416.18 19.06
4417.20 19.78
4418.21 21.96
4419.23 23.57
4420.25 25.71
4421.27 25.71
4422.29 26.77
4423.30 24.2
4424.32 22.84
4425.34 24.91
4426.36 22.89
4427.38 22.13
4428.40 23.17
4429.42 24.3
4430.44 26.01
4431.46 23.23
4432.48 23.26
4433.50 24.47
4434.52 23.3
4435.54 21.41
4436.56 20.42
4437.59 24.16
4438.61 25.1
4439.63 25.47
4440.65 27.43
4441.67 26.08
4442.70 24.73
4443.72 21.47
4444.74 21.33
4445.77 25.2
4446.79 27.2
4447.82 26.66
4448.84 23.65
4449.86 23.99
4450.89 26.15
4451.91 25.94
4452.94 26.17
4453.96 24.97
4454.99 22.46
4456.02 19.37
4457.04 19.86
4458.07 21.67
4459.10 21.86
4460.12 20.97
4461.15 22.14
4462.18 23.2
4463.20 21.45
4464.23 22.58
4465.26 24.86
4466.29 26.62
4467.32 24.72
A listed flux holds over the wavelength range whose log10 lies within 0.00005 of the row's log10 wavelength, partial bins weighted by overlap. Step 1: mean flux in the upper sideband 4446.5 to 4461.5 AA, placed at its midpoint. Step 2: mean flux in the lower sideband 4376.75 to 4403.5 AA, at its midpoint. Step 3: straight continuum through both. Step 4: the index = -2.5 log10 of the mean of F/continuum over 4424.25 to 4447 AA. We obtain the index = -0.05 mag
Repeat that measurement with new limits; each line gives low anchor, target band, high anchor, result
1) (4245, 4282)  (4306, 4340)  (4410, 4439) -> 0.07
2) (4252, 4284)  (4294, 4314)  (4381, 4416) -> 0.28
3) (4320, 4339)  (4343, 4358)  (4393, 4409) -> -0.03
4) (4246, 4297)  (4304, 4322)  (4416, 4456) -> 0.14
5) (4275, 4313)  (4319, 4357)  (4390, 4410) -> -0.12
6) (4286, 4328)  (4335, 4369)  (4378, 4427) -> -0.13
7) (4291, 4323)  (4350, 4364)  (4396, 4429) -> -0.11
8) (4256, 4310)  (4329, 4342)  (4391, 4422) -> -0.10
